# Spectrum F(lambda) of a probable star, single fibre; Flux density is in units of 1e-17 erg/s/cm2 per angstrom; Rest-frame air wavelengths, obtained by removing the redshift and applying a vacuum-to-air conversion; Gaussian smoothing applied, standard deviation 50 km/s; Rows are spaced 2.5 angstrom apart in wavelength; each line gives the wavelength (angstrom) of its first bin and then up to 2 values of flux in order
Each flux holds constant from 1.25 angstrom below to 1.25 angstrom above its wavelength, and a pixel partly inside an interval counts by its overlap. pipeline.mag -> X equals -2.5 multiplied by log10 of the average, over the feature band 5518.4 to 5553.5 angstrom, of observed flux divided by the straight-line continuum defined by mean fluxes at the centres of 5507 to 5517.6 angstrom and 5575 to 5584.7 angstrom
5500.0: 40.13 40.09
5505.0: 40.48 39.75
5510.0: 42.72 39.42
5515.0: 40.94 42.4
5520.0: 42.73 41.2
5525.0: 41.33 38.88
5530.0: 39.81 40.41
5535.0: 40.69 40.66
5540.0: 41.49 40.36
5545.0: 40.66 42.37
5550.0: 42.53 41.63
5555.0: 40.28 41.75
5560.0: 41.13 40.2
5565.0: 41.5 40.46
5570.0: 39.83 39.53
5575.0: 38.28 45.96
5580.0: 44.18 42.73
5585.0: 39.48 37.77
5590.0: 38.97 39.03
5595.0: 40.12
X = 0.02 mag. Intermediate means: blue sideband 41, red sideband 43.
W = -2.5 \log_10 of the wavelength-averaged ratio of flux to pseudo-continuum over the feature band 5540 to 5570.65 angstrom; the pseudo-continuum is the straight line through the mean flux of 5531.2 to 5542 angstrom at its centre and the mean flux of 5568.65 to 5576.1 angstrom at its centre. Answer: -0.03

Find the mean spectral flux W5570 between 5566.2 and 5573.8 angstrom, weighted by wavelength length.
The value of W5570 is 39.9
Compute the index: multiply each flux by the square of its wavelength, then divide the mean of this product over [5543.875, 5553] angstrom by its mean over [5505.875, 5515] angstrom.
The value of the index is 1.0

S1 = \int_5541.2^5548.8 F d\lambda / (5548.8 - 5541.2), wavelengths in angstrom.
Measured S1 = 41.1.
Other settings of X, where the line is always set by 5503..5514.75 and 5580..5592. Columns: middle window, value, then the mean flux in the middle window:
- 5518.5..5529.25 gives -0.013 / 41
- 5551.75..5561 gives -0.023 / 41.2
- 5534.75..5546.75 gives -0.012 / 40.8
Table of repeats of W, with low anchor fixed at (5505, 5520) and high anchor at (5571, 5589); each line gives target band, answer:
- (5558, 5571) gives 0.01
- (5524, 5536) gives 0.02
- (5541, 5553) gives -0.01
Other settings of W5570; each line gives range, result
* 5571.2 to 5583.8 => 42.1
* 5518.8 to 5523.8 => 42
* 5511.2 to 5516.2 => 40.2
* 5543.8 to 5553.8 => 41.8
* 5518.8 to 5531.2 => 40.8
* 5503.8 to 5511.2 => 41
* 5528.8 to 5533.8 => 40.1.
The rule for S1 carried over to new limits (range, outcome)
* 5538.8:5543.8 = 40.9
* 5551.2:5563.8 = 41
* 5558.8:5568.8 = 40.8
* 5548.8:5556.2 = 41.5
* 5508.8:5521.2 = 41.6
